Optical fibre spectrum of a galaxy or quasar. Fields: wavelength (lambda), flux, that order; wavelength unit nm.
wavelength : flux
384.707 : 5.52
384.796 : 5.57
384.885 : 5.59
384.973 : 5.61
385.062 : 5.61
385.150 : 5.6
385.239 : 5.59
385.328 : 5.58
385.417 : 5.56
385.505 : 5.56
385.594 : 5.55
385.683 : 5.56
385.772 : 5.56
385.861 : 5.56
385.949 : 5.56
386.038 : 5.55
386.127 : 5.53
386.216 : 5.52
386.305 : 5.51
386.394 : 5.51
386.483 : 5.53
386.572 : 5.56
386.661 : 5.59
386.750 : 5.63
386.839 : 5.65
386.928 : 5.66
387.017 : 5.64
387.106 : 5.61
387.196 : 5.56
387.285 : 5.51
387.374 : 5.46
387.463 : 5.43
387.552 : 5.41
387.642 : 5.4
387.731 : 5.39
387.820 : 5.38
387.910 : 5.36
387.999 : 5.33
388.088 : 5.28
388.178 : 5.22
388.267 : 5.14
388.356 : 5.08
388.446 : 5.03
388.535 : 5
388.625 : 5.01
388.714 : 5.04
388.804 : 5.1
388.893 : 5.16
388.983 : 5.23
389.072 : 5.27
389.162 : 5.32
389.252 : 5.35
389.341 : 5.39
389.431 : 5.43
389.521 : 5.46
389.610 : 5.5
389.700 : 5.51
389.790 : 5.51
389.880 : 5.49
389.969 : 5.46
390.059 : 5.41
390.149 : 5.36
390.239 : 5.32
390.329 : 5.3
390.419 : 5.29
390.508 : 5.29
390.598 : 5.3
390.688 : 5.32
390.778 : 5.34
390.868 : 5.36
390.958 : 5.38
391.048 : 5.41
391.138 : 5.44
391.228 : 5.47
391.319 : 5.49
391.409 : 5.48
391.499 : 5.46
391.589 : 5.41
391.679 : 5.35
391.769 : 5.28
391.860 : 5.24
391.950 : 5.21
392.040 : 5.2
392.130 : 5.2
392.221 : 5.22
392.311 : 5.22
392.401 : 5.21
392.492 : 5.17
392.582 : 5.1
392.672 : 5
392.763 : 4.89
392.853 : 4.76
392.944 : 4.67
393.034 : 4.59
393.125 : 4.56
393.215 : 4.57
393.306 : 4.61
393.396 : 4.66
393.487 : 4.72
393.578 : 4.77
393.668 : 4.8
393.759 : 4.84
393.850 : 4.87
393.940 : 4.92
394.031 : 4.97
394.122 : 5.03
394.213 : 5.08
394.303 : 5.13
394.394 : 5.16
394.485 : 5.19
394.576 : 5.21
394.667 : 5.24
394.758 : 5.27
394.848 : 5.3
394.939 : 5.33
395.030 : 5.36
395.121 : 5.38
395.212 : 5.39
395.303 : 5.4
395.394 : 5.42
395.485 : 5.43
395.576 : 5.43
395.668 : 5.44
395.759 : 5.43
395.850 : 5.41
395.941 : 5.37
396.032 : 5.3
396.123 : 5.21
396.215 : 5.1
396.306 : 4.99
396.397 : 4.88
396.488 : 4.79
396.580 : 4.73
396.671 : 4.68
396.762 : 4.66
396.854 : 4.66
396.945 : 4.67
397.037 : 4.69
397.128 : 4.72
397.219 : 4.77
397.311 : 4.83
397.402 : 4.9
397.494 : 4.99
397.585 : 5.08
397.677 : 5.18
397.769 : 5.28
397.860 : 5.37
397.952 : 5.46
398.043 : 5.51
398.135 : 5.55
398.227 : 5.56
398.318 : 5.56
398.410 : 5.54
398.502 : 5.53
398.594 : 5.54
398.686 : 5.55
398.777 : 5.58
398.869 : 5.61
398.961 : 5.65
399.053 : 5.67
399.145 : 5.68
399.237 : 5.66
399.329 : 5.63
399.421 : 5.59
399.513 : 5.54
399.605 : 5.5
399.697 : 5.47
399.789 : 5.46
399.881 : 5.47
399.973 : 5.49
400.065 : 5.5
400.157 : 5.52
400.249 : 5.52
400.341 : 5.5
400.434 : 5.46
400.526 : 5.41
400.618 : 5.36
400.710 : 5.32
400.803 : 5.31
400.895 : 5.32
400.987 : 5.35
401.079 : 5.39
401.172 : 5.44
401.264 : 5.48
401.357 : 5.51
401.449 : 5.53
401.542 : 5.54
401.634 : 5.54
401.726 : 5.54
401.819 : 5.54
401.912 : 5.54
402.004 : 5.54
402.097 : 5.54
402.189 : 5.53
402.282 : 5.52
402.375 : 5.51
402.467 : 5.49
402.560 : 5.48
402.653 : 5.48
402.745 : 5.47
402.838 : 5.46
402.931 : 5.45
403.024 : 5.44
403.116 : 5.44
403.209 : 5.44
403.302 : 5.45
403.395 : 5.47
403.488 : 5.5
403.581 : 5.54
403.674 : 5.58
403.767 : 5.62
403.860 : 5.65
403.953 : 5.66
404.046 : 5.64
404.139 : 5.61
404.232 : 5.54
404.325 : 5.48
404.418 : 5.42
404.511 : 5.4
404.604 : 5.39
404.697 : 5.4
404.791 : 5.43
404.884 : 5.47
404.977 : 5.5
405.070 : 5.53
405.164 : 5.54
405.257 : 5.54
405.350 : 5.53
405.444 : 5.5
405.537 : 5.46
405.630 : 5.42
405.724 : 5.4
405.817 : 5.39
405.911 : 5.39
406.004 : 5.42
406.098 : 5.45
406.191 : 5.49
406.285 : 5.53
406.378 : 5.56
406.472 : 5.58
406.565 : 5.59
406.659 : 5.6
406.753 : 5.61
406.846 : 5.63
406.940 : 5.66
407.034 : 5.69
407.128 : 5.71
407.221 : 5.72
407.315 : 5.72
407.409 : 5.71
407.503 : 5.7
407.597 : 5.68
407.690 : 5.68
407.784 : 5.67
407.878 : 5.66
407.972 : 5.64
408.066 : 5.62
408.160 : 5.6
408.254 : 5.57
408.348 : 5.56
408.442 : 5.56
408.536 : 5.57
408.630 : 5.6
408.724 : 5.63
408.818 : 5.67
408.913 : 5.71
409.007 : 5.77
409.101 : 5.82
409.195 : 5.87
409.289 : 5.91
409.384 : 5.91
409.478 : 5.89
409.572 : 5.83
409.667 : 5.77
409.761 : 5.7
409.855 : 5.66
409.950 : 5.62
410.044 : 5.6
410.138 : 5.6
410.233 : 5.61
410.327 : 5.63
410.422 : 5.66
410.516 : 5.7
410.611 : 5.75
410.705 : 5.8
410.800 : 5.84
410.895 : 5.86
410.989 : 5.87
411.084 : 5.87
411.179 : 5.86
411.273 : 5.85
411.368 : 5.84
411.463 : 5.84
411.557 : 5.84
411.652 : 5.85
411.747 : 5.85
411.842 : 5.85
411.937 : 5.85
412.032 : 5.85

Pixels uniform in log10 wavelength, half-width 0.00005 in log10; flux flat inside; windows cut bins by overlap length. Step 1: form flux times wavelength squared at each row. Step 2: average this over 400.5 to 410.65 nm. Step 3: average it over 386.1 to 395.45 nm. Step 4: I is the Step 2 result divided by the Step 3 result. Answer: 1.14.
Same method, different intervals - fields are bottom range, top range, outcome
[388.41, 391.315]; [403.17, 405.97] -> 1.11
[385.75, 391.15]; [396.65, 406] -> 1.07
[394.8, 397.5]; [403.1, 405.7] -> 1.13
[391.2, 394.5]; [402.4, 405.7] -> 1.16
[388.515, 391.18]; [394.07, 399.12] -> 1.01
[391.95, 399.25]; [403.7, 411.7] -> 1.17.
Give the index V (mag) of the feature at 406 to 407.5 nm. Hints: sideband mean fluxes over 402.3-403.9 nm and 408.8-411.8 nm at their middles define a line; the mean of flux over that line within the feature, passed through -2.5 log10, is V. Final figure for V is 0.01 mag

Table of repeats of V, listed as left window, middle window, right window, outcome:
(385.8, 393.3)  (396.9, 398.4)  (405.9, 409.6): 0.07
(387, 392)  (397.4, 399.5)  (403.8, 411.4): 0.00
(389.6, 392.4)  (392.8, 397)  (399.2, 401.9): 0.08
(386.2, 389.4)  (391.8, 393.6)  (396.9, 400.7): 0.09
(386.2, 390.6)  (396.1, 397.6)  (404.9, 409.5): 0.14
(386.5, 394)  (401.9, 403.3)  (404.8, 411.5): 0.01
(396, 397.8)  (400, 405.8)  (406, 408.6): -0.04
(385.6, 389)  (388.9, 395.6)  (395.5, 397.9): 0.00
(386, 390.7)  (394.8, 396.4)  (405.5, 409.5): 0.03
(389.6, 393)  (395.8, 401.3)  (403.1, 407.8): 0.02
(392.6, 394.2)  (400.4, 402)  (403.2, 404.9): -0.03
